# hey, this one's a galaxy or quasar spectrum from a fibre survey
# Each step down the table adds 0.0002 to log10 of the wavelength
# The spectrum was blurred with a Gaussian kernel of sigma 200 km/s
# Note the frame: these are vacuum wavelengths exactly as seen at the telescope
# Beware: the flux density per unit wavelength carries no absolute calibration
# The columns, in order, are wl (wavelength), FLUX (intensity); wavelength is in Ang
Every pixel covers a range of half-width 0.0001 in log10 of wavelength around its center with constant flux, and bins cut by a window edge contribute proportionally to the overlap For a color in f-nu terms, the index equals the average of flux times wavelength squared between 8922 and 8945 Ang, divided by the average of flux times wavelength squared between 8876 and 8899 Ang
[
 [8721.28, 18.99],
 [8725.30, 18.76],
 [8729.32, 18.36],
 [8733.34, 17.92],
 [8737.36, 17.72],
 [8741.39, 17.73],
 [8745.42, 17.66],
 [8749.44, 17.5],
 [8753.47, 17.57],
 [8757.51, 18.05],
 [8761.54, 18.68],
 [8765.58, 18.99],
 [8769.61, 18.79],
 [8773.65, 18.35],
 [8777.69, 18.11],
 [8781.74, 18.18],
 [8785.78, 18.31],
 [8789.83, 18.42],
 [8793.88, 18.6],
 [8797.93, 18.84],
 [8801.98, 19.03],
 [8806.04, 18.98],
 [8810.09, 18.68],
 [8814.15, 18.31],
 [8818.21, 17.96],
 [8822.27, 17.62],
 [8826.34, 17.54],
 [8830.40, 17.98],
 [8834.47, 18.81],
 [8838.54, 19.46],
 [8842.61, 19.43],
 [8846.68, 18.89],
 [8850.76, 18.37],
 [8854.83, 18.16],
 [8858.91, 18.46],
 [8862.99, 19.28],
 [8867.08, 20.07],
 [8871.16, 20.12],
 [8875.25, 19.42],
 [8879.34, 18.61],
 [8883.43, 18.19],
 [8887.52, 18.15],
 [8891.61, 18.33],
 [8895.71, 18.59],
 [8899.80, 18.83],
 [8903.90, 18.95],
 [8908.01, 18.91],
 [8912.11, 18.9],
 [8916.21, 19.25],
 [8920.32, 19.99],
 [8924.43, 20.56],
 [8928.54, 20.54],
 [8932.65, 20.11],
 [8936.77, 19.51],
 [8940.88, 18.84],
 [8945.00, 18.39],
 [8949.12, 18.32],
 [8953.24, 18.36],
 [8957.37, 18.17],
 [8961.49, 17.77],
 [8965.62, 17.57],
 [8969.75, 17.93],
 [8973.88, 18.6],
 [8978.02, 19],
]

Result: 1.08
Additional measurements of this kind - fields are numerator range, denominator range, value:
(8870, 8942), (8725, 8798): 1.09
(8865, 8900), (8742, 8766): 1.08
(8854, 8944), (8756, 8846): 1.06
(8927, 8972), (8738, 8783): 1.07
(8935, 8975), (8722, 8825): 1.04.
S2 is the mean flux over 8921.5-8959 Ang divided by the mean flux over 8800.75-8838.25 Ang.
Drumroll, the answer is 1.0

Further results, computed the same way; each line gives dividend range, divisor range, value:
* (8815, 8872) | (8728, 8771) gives 1.03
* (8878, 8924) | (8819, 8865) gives 1.02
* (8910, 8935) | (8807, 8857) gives 1.08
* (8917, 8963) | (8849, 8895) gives 1.02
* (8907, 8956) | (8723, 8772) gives 1.06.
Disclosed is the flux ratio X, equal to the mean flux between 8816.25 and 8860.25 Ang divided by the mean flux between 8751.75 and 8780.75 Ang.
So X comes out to 1.00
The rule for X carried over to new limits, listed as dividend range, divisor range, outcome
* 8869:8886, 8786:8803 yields 1.02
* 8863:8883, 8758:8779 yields 1.05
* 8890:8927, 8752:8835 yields 1.04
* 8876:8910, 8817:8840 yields 1.02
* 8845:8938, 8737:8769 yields 1.06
